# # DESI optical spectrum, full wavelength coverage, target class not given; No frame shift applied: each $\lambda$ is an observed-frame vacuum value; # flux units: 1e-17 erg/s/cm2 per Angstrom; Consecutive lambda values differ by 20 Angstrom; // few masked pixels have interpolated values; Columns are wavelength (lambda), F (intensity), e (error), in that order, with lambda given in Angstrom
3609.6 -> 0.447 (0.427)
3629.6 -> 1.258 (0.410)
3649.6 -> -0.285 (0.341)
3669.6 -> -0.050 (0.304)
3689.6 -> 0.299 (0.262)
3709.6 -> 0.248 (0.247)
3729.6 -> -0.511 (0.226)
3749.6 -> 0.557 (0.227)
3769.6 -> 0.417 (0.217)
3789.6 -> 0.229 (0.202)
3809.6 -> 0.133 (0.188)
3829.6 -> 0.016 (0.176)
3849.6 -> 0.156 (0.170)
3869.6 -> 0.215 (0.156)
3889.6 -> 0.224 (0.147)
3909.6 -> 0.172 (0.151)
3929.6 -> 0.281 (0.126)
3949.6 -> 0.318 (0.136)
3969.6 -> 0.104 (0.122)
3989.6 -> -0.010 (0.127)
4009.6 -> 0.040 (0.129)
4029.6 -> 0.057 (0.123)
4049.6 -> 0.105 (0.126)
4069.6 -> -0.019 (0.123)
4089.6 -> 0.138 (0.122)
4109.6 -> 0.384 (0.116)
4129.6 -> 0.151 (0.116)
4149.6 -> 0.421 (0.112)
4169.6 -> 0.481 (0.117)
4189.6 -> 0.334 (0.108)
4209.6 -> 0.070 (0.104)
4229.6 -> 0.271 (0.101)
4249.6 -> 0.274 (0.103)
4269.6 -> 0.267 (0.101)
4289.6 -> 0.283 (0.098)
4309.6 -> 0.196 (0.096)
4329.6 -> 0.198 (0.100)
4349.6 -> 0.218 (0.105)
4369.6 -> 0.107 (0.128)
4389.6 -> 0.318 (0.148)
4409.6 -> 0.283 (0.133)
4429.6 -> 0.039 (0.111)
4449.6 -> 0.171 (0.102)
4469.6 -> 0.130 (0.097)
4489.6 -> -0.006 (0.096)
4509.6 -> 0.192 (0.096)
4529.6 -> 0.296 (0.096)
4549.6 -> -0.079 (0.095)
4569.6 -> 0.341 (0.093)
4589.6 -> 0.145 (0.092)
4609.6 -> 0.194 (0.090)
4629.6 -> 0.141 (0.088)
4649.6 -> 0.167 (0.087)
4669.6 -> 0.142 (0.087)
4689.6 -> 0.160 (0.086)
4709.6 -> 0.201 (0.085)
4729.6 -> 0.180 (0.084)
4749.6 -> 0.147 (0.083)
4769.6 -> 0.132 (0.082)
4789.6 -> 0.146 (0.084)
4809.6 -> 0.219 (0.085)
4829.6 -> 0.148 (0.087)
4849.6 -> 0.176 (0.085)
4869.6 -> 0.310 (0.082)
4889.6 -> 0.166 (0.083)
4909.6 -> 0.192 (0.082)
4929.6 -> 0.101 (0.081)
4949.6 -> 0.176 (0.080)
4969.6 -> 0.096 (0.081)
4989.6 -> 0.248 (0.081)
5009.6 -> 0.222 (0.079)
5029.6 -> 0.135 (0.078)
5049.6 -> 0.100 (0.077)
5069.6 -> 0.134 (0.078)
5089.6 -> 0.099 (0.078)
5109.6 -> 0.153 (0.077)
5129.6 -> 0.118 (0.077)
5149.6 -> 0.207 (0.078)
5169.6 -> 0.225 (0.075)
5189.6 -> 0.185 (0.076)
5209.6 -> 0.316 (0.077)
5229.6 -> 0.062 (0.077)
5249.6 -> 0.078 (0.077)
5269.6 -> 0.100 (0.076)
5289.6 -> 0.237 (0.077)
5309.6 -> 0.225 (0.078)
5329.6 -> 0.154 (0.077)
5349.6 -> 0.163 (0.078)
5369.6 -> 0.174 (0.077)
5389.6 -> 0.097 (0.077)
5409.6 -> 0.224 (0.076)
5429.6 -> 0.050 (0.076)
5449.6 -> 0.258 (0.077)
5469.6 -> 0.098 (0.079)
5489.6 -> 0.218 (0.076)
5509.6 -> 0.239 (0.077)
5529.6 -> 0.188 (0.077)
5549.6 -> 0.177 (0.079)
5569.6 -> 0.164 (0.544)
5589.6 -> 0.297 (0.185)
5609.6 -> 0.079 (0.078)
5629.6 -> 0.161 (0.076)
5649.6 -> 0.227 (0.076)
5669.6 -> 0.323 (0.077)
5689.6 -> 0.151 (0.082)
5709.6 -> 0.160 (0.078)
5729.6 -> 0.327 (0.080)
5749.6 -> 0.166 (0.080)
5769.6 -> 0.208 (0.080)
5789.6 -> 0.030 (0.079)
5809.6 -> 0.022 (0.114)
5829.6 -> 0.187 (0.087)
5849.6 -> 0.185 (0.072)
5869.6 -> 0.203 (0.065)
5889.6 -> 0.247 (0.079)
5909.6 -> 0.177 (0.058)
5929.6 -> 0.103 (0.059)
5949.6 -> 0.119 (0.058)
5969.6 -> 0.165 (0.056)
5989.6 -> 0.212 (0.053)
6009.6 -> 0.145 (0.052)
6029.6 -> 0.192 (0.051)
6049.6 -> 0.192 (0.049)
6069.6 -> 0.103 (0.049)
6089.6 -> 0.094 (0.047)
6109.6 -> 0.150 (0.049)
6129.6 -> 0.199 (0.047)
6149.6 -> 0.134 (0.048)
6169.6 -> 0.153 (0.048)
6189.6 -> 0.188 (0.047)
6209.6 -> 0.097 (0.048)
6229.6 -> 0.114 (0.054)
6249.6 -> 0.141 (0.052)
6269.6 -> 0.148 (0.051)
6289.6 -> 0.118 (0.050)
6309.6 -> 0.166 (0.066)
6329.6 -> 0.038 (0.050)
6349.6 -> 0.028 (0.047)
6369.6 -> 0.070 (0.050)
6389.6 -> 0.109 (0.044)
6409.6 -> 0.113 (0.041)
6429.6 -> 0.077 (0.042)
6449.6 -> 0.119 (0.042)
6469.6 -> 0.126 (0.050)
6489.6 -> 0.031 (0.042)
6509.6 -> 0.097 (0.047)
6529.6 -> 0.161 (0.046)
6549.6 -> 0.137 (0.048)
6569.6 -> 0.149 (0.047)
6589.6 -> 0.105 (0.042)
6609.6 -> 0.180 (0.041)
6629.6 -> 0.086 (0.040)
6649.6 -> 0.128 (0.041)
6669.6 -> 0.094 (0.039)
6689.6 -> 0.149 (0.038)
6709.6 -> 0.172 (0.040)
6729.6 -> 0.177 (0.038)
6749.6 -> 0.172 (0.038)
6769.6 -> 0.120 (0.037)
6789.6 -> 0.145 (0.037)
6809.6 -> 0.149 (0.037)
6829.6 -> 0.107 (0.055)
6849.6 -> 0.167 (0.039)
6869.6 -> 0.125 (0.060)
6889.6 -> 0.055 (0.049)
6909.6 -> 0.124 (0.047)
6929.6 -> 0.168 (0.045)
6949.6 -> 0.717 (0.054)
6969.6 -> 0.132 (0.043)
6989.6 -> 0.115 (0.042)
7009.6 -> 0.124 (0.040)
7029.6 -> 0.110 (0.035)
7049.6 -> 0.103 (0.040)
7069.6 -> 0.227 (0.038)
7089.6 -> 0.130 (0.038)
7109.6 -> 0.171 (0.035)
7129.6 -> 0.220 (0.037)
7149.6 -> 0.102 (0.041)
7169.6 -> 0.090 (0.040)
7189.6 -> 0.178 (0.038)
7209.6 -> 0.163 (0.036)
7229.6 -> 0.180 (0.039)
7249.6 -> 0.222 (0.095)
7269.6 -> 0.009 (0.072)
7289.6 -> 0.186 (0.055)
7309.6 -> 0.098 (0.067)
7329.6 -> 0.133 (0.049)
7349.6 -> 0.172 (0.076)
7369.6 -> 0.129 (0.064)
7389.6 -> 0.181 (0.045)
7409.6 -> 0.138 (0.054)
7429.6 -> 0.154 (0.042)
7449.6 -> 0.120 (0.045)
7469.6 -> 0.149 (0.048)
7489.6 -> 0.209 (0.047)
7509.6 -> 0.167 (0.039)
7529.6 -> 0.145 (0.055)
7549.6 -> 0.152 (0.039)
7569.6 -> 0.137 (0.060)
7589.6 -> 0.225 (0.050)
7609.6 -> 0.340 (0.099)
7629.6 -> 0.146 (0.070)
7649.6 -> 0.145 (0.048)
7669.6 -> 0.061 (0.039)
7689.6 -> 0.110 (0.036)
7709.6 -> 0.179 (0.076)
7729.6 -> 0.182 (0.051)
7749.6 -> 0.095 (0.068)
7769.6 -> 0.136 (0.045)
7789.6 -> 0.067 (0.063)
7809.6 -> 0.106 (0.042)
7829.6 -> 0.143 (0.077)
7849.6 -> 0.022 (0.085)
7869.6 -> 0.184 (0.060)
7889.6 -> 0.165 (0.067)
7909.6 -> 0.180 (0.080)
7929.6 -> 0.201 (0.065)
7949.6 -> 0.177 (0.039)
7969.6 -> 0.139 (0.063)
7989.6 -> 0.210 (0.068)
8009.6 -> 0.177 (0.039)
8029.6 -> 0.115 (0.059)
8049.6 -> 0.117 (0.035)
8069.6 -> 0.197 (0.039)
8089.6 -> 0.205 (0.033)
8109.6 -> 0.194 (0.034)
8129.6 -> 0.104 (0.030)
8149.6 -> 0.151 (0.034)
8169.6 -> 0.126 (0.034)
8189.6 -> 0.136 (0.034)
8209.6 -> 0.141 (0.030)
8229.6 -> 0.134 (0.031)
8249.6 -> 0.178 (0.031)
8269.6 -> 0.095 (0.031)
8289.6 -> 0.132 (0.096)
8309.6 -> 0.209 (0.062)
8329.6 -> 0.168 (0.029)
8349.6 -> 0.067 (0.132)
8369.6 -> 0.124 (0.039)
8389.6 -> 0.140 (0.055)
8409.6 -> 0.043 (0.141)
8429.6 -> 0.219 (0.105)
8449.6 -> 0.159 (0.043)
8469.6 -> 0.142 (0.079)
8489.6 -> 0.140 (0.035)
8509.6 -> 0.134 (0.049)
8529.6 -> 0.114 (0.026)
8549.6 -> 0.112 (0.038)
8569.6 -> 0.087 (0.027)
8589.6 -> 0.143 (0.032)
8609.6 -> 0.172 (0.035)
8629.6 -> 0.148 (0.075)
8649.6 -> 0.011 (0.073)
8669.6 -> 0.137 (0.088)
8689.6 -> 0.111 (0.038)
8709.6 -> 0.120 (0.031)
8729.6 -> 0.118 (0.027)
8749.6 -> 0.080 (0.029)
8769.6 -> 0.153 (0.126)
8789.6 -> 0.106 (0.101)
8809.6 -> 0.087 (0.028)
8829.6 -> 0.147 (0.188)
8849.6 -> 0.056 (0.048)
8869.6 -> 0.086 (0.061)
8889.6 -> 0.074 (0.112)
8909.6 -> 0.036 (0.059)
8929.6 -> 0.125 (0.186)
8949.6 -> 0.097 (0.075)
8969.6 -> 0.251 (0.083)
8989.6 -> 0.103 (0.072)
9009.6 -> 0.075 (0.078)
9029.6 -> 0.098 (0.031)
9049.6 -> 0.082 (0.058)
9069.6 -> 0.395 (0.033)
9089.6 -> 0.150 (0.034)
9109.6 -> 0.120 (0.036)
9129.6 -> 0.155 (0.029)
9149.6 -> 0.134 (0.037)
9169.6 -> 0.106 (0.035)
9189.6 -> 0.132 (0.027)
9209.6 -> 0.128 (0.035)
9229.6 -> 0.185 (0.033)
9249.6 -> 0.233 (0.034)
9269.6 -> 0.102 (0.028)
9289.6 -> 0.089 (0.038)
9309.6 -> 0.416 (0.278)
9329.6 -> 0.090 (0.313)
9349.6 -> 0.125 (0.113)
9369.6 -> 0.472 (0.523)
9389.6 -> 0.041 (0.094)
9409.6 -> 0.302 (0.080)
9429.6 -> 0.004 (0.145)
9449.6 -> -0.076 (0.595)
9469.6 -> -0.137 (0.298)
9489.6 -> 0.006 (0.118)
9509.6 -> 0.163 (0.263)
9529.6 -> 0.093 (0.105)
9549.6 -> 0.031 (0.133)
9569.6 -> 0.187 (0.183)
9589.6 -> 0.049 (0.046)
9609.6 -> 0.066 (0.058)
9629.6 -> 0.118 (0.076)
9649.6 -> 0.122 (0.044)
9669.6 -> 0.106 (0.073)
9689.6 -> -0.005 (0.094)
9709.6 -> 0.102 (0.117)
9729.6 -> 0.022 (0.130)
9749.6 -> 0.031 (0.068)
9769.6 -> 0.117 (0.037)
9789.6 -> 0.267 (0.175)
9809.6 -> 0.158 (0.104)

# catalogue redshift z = 0.864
